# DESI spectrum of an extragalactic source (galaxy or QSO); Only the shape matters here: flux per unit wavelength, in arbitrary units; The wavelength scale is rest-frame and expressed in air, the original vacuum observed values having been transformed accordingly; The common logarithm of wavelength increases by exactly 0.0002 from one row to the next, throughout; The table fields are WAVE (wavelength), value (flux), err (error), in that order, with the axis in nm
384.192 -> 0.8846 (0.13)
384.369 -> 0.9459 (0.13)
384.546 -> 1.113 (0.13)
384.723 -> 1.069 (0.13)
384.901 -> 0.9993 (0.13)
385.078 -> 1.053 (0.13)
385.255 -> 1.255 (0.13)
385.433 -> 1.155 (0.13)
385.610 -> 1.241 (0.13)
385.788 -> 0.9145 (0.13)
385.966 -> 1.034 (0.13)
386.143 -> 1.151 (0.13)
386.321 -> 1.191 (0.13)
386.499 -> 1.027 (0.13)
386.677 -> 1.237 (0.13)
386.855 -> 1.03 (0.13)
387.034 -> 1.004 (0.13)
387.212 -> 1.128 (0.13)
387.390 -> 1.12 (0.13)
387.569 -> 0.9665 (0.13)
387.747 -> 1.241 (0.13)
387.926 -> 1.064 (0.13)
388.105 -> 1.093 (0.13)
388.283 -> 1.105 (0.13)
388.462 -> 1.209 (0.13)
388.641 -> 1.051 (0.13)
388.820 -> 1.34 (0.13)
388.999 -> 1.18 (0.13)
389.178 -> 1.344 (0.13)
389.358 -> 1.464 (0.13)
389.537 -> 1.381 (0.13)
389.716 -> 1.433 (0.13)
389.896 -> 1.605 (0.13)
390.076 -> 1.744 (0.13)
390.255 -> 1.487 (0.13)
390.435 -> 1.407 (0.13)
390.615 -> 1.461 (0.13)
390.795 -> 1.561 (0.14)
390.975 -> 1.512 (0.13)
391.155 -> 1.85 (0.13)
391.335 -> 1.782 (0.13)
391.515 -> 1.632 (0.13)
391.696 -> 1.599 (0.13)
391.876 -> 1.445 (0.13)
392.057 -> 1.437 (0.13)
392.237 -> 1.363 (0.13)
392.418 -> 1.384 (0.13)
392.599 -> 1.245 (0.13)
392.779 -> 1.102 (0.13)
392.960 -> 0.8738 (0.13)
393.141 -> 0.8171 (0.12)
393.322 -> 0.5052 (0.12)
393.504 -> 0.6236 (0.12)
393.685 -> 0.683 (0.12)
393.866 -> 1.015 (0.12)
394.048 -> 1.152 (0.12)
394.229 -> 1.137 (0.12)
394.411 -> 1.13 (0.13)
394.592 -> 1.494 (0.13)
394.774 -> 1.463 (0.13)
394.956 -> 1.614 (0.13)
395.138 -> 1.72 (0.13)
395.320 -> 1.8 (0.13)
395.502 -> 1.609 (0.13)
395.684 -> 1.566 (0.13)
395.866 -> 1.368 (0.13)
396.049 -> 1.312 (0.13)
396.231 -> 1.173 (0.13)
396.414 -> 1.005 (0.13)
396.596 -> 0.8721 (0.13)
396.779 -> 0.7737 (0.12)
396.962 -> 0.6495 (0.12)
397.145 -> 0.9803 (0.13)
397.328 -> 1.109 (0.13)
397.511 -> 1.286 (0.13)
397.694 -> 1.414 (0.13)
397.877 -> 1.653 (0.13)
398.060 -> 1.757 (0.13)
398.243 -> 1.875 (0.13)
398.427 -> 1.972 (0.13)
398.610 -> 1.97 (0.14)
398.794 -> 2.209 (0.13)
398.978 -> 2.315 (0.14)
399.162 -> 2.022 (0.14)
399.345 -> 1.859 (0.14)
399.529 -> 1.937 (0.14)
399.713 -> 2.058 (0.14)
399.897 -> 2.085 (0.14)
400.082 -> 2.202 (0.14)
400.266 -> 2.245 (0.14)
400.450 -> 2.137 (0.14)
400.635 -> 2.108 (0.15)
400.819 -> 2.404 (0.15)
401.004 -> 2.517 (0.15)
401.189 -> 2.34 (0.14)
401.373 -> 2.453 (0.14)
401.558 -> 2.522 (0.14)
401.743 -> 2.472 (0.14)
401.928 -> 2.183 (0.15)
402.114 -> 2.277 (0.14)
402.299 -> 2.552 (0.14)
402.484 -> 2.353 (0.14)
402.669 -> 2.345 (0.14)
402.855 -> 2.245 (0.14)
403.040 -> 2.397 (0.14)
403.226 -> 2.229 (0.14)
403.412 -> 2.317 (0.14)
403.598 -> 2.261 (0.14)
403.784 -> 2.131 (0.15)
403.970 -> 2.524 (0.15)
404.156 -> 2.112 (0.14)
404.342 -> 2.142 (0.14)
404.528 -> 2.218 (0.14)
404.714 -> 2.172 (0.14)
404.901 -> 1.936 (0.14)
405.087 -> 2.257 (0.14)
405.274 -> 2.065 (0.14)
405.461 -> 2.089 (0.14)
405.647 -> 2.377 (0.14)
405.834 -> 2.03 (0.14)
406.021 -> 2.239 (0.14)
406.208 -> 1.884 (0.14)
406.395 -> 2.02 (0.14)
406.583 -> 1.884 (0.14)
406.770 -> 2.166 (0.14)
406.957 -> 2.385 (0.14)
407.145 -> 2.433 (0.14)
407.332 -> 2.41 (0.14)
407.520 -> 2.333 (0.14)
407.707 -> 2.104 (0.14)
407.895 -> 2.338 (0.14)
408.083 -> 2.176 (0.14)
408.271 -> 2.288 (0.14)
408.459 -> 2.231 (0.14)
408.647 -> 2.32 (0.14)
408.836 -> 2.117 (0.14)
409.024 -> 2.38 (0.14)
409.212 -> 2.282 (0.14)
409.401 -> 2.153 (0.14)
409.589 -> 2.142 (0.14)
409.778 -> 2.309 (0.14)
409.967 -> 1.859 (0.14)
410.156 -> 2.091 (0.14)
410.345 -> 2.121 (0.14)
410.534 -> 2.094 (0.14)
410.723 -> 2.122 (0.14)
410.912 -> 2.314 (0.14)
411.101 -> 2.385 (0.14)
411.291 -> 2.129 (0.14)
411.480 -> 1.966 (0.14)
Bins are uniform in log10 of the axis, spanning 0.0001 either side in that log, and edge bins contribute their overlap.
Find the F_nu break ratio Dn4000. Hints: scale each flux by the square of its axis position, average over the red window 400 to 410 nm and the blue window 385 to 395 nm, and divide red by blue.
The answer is 1.9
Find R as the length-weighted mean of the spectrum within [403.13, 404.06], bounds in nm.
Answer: 2.29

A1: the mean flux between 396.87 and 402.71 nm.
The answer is 2.01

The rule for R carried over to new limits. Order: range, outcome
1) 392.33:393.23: 1.08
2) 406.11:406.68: 1.93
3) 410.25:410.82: 2.11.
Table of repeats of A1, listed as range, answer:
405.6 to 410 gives 2.21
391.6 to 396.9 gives 1.21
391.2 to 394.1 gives 1.18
